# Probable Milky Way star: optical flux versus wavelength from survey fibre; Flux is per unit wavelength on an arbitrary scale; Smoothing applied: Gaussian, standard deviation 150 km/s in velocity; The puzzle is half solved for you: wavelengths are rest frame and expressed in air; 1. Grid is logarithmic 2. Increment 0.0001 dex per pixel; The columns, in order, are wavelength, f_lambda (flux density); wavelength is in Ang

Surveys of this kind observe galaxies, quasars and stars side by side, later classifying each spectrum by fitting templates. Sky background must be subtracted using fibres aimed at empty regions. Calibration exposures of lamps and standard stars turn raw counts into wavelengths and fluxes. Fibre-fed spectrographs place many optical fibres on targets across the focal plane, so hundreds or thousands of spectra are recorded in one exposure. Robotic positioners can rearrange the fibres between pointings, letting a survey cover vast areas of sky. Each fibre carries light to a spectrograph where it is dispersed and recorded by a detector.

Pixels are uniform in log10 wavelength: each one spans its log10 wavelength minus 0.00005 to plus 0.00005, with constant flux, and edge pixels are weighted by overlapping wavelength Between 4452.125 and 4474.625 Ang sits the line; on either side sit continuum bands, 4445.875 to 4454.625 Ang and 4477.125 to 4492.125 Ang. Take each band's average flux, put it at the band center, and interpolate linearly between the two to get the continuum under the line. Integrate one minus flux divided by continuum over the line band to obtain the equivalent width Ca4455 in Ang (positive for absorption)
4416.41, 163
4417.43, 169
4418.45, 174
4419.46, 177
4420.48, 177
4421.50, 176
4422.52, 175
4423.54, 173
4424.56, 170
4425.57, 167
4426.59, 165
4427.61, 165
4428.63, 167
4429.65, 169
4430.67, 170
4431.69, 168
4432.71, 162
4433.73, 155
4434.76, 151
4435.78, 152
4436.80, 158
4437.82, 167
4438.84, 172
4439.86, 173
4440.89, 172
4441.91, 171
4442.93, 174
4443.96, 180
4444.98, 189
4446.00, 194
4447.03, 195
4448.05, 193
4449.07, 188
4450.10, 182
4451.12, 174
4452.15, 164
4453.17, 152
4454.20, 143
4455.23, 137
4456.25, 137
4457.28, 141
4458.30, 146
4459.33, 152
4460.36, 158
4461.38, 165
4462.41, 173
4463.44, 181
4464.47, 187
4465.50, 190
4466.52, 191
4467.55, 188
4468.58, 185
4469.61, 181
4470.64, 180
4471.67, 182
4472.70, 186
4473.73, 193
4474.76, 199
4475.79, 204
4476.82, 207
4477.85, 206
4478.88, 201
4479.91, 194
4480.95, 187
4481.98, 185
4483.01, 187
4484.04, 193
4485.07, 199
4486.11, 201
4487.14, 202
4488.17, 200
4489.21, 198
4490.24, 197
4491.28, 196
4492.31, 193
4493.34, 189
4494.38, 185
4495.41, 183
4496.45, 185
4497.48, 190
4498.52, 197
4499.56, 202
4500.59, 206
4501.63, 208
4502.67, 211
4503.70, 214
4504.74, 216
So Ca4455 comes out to 1.76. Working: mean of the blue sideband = 176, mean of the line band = 169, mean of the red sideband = 196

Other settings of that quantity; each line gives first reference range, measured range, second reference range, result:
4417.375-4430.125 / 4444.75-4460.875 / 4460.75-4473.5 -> 1.2 Ang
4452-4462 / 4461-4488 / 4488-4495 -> -3.0 Ang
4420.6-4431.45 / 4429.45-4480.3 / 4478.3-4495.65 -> 1.9 Ang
